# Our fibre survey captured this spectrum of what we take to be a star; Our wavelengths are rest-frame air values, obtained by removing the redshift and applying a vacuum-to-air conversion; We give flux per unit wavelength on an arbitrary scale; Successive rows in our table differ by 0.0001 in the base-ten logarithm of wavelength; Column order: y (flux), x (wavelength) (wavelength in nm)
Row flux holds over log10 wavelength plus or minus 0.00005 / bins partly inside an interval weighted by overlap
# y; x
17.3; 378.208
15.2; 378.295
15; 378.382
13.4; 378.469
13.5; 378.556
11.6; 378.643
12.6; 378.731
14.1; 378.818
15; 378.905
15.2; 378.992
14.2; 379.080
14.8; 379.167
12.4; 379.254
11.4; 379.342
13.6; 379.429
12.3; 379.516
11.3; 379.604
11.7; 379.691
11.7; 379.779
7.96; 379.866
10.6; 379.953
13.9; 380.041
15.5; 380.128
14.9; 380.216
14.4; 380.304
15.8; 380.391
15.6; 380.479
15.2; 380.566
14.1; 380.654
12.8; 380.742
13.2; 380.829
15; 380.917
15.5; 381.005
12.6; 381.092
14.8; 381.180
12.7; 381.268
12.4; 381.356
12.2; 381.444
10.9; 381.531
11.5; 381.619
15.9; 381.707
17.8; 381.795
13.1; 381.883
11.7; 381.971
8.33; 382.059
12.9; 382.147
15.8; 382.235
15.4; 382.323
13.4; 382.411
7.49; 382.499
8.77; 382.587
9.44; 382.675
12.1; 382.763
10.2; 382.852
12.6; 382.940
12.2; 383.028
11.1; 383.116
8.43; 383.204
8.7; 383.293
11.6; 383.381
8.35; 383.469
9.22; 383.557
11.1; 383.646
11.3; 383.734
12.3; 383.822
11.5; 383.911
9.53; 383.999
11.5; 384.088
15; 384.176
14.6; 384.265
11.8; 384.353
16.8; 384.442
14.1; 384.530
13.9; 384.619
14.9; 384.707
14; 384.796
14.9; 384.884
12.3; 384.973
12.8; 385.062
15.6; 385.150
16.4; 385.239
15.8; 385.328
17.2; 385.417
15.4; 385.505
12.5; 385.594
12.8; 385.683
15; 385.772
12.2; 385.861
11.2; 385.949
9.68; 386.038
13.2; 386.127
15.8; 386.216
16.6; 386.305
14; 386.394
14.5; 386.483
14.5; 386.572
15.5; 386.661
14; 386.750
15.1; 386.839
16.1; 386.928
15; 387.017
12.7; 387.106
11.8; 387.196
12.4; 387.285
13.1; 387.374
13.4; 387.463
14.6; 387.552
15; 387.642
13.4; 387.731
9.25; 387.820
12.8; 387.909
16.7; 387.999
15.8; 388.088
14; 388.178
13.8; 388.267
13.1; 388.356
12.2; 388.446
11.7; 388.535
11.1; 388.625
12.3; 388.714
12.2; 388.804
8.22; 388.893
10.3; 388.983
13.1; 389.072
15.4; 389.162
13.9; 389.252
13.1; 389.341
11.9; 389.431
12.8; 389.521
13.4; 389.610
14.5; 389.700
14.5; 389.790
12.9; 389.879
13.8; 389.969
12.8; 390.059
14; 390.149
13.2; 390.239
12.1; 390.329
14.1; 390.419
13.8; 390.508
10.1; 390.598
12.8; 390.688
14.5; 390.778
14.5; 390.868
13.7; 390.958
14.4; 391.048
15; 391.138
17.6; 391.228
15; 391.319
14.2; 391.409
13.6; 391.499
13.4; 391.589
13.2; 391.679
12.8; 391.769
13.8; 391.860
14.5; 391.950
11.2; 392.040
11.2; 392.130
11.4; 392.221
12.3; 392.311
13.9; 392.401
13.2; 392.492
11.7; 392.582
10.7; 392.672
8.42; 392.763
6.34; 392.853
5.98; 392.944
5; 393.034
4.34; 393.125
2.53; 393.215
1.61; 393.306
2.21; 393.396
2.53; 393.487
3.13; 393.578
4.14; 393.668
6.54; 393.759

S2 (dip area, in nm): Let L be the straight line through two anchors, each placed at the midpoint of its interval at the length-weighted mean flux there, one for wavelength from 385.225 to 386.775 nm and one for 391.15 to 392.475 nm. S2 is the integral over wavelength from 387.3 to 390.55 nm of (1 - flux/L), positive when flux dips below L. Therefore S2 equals 0.168 nm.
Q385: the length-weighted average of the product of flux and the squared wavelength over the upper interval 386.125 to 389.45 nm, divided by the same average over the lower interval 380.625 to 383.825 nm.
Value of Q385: 1.15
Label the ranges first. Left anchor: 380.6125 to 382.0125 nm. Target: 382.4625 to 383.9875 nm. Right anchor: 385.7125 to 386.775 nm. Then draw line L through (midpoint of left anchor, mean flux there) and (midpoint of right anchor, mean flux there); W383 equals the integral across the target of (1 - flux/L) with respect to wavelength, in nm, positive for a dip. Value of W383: 0.37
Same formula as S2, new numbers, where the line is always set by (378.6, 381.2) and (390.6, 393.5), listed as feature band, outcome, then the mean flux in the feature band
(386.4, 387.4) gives -0.17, 14.1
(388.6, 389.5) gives -0.05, 12.2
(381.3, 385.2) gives 0.14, 12.3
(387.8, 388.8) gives -0.11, 13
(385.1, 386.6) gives -0.25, 14.3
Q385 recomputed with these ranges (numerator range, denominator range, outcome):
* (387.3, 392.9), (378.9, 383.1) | 1.05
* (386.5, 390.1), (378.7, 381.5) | 1.04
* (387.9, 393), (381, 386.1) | 1.05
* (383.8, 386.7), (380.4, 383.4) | 1.13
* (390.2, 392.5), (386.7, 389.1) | 1.05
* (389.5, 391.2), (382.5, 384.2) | 1.32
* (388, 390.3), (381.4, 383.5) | 1.15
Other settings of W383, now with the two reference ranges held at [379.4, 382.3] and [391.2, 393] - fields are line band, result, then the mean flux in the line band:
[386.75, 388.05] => -0.112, 13.7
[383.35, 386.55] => -0.121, 13.3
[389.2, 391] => -0.146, 13.3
